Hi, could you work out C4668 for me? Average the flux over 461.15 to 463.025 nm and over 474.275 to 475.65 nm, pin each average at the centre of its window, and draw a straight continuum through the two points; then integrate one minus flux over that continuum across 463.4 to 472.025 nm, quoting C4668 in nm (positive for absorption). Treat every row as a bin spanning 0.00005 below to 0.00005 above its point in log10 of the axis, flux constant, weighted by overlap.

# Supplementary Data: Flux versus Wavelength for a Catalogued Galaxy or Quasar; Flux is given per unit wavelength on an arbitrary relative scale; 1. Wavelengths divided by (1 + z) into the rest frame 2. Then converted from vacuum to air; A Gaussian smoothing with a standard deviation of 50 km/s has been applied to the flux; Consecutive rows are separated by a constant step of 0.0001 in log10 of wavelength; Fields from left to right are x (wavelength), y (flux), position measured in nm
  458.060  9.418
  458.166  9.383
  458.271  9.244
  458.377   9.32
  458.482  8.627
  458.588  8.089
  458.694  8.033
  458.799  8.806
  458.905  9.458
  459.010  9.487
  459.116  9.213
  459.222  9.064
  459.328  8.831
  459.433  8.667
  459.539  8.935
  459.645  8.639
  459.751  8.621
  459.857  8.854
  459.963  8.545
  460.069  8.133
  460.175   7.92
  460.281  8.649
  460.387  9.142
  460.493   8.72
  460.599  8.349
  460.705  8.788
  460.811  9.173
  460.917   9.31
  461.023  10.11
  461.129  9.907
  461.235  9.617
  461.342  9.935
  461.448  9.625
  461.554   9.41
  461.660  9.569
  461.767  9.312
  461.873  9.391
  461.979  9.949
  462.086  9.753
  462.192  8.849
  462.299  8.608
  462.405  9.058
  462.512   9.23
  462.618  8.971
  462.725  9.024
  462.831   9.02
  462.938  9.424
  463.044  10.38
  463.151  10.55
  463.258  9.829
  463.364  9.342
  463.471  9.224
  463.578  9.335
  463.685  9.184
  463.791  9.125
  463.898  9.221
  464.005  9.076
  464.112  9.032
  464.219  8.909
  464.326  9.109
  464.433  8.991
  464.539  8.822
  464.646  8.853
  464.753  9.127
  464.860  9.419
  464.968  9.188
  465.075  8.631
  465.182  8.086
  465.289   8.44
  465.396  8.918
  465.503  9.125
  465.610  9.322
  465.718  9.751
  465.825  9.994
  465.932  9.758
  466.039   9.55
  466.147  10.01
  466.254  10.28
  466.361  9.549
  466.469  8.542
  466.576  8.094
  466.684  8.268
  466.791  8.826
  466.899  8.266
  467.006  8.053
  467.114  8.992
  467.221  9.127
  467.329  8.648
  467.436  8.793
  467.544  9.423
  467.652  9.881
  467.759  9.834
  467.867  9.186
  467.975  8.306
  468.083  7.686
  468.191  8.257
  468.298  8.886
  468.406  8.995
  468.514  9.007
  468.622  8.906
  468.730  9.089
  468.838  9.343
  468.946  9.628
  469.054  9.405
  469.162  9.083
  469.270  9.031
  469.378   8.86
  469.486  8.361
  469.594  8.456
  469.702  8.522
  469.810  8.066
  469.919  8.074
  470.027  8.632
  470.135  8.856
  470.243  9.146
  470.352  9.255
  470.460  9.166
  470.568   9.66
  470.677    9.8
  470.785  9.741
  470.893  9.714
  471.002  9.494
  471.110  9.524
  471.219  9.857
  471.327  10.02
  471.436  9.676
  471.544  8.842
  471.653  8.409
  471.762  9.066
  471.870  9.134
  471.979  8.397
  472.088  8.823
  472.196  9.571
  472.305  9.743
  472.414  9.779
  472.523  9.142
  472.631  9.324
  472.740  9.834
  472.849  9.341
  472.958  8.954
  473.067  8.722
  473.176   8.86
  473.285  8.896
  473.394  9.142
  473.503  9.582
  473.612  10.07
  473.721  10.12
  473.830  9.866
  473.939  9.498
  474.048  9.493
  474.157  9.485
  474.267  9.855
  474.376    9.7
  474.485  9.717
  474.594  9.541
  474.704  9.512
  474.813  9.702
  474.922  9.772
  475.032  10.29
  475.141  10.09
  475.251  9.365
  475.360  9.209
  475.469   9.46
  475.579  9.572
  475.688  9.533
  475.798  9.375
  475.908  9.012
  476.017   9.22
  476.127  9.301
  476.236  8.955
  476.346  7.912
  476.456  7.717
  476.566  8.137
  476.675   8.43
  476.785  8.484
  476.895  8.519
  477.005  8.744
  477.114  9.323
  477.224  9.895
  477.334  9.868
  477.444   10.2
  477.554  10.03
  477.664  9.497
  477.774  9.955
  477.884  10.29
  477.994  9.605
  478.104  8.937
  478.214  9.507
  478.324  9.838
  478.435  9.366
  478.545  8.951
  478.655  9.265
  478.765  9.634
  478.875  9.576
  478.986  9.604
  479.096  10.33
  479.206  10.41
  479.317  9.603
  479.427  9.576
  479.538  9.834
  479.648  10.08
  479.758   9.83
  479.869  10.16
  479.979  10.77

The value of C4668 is 0.404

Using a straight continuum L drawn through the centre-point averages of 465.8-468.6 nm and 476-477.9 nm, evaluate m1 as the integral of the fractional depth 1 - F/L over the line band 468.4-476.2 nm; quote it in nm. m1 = -0.211 nm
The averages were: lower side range 9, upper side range 9.11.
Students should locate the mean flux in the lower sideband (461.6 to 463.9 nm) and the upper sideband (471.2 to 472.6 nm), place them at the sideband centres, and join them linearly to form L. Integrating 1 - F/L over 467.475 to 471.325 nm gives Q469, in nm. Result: 0.09 nm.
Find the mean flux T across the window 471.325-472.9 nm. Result 9.25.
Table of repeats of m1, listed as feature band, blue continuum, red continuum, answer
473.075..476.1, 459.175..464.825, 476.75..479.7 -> -0.013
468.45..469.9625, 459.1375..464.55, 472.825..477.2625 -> 0.061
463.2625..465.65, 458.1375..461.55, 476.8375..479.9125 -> 0.029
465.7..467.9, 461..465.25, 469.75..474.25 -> 0.029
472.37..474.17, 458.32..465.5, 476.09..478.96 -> -0.043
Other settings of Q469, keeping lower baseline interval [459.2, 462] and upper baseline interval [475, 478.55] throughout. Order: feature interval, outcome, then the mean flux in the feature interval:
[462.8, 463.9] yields -0.05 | 9.54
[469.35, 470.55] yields 0.07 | 8.7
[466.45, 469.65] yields 0.11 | 8.85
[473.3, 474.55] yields -0.06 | 9.66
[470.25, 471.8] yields -0.04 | 9.44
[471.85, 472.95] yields -0.01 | 9.3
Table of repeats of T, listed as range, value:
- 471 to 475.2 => 9.46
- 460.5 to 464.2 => 9.36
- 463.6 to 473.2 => 9.08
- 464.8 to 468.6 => 9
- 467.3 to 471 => 9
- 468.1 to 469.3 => 9.02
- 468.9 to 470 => 8.74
